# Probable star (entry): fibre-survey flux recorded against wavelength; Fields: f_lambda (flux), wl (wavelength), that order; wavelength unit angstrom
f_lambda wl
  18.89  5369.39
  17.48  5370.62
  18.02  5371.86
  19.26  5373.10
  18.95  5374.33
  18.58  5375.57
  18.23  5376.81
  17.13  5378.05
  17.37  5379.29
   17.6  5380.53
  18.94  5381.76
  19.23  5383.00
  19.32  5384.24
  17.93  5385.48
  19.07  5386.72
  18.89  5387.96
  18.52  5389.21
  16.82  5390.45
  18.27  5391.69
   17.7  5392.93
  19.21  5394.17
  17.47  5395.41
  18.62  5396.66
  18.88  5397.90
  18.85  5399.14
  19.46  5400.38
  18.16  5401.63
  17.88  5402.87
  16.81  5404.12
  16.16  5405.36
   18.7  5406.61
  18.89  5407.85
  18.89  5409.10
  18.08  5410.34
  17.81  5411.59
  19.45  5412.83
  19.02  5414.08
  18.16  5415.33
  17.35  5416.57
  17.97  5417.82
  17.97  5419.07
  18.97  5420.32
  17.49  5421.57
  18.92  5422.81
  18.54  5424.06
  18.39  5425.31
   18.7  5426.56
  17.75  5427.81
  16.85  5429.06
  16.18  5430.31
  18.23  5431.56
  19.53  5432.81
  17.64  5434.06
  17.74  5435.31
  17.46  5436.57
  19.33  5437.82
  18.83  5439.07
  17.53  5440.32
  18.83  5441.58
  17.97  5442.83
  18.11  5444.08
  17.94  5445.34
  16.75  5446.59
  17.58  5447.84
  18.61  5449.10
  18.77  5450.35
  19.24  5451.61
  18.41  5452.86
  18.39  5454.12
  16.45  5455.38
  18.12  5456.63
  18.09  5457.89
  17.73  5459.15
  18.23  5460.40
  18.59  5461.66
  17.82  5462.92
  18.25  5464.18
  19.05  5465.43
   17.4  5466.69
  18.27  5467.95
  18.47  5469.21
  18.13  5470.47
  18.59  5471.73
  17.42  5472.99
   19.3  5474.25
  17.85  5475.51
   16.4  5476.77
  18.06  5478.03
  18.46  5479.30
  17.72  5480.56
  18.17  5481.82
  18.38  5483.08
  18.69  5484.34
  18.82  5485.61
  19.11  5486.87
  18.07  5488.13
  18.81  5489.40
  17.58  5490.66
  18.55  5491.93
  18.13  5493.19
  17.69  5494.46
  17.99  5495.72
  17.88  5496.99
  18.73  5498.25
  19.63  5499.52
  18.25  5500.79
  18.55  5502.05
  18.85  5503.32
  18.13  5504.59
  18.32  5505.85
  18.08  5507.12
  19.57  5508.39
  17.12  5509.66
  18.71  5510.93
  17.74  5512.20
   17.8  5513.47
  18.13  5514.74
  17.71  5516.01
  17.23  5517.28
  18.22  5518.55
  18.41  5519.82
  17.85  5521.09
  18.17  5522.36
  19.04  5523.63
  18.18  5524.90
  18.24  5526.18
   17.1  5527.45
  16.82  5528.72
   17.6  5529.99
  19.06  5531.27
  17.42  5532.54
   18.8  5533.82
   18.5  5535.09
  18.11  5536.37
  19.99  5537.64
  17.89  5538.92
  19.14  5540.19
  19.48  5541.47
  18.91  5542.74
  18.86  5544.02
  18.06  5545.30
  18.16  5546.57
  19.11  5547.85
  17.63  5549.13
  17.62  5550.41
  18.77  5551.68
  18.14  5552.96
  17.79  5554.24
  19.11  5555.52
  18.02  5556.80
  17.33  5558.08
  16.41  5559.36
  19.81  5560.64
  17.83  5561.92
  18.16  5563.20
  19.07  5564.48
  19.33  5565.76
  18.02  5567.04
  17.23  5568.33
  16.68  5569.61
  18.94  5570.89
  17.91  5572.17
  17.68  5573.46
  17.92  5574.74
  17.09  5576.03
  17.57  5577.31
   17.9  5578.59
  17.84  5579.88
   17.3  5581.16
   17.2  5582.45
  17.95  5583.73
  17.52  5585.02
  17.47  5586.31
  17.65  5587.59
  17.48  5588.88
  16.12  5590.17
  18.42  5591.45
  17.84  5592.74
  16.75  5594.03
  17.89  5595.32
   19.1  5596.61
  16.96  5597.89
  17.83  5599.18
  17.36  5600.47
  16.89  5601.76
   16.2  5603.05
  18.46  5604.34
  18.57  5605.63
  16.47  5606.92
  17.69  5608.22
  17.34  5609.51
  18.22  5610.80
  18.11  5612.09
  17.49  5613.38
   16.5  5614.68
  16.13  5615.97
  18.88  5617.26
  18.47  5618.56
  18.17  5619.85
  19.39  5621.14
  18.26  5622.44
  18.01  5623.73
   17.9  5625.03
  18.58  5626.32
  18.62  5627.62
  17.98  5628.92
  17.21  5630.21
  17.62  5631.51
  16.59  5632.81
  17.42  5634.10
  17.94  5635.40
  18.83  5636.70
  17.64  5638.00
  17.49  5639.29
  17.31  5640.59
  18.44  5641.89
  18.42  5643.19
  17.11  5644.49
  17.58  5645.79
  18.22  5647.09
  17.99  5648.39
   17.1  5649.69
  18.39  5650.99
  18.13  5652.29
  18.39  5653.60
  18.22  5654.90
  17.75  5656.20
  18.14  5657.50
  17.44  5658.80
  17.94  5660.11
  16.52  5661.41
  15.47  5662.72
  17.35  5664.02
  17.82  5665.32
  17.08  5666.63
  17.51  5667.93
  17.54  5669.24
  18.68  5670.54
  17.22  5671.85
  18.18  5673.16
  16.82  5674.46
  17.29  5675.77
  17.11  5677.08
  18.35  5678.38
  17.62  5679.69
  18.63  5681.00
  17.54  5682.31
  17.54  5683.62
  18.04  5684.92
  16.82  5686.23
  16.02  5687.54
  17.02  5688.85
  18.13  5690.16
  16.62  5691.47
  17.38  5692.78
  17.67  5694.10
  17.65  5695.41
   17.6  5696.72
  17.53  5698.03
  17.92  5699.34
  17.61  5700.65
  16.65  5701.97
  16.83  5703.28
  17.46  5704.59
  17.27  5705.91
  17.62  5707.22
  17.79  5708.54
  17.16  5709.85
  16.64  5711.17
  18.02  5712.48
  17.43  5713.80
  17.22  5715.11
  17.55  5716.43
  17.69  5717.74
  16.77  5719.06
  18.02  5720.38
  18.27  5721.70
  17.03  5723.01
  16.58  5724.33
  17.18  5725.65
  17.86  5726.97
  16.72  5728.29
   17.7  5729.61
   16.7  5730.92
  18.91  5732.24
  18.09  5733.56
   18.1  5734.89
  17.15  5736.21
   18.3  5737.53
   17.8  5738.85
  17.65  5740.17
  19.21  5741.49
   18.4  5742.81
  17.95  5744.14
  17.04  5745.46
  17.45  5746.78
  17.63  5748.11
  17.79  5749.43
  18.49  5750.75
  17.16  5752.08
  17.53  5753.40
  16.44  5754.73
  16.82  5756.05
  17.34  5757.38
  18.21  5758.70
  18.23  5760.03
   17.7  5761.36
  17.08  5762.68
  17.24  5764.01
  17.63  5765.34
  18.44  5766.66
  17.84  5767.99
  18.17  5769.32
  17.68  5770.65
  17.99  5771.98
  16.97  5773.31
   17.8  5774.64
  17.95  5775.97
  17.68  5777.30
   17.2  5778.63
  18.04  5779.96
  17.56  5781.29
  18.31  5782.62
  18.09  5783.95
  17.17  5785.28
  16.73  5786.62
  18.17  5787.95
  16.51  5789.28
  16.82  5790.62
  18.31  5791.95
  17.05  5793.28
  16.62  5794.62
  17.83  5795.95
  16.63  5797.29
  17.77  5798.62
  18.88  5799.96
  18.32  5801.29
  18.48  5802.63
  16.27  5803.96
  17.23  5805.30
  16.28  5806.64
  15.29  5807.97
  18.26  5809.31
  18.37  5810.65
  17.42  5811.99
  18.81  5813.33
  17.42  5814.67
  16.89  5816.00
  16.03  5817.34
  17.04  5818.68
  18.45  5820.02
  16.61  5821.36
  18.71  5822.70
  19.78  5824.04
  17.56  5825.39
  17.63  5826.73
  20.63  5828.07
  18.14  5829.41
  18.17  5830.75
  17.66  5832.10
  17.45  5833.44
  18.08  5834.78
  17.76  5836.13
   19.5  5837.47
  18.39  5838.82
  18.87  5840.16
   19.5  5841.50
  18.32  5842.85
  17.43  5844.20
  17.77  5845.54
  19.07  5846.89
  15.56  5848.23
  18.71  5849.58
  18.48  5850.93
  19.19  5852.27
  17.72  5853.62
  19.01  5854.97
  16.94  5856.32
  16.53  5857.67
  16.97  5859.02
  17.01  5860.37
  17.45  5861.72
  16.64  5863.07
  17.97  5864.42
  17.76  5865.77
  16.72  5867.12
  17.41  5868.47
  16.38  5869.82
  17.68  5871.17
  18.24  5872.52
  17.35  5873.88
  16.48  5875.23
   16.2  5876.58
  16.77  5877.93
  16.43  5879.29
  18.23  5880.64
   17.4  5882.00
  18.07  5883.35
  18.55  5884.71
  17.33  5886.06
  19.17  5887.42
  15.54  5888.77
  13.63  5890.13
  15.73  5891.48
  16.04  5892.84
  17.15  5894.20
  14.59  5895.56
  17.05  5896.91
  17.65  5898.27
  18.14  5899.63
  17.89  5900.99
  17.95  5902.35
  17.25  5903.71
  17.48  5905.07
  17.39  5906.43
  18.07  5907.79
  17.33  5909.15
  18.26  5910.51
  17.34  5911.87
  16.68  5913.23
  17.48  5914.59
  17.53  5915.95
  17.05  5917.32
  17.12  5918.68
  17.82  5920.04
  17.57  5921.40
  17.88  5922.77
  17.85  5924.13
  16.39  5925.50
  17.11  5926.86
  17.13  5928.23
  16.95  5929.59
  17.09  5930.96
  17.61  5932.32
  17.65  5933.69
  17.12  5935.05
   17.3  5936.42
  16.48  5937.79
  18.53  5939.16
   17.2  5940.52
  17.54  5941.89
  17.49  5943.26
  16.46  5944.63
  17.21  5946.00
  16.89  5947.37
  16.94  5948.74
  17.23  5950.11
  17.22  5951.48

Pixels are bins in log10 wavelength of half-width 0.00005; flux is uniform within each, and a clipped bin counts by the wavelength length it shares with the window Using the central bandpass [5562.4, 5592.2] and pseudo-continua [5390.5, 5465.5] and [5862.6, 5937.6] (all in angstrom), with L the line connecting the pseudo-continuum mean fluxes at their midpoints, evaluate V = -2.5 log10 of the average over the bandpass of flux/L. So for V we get 0.01 mag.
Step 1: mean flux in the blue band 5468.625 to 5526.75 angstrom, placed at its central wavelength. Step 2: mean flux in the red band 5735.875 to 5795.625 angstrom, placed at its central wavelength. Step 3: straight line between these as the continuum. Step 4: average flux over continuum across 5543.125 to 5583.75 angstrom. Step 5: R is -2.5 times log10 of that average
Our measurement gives 0.00 mag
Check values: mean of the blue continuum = 18.2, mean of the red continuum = 17.6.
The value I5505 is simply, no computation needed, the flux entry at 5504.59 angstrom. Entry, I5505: 18.13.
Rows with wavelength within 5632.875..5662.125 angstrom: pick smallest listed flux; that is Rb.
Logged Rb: 16.52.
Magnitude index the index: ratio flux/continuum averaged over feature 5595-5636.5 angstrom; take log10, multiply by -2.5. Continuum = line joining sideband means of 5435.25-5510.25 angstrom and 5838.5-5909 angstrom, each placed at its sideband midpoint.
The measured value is 0.01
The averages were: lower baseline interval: 18.2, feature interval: 17.8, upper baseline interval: 17.4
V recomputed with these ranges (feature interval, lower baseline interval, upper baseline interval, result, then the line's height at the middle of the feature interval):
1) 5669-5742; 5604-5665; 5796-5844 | 0.02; 17.8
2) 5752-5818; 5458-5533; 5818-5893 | 0.02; 17.8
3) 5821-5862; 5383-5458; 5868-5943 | -0.05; 17.4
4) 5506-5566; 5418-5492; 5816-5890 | -0.01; 18.1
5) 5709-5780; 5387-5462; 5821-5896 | 0.01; 17.7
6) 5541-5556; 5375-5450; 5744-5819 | -0.03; 17.9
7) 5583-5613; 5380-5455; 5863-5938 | 0.02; 17.9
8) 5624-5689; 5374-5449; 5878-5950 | 0.00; 17.7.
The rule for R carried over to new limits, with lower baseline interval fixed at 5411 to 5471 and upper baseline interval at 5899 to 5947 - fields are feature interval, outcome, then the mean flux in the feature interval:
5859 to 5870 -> 0.02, 17.2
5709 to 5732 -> 0.02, 17.4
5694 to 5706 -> 0.02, 17.4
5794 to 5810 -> 0.02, 17.3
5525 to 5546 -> -0.02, 18.4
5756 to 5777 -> 0.00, 17.7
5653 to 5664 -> 0.02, 17.5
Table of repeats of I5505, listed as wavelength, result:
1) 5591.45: 18.42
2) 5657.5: 18.14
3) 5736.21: 17.15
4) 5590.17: 16.12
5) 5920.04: 17.82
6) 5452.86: 18.41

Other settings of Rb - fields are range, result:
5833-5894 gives 13.63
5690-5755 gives 16.44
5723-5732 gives 16.58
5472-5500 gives 16.4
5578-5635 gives 16.12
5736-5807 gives 16.27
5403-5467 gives 16.16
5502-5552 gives 16.82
